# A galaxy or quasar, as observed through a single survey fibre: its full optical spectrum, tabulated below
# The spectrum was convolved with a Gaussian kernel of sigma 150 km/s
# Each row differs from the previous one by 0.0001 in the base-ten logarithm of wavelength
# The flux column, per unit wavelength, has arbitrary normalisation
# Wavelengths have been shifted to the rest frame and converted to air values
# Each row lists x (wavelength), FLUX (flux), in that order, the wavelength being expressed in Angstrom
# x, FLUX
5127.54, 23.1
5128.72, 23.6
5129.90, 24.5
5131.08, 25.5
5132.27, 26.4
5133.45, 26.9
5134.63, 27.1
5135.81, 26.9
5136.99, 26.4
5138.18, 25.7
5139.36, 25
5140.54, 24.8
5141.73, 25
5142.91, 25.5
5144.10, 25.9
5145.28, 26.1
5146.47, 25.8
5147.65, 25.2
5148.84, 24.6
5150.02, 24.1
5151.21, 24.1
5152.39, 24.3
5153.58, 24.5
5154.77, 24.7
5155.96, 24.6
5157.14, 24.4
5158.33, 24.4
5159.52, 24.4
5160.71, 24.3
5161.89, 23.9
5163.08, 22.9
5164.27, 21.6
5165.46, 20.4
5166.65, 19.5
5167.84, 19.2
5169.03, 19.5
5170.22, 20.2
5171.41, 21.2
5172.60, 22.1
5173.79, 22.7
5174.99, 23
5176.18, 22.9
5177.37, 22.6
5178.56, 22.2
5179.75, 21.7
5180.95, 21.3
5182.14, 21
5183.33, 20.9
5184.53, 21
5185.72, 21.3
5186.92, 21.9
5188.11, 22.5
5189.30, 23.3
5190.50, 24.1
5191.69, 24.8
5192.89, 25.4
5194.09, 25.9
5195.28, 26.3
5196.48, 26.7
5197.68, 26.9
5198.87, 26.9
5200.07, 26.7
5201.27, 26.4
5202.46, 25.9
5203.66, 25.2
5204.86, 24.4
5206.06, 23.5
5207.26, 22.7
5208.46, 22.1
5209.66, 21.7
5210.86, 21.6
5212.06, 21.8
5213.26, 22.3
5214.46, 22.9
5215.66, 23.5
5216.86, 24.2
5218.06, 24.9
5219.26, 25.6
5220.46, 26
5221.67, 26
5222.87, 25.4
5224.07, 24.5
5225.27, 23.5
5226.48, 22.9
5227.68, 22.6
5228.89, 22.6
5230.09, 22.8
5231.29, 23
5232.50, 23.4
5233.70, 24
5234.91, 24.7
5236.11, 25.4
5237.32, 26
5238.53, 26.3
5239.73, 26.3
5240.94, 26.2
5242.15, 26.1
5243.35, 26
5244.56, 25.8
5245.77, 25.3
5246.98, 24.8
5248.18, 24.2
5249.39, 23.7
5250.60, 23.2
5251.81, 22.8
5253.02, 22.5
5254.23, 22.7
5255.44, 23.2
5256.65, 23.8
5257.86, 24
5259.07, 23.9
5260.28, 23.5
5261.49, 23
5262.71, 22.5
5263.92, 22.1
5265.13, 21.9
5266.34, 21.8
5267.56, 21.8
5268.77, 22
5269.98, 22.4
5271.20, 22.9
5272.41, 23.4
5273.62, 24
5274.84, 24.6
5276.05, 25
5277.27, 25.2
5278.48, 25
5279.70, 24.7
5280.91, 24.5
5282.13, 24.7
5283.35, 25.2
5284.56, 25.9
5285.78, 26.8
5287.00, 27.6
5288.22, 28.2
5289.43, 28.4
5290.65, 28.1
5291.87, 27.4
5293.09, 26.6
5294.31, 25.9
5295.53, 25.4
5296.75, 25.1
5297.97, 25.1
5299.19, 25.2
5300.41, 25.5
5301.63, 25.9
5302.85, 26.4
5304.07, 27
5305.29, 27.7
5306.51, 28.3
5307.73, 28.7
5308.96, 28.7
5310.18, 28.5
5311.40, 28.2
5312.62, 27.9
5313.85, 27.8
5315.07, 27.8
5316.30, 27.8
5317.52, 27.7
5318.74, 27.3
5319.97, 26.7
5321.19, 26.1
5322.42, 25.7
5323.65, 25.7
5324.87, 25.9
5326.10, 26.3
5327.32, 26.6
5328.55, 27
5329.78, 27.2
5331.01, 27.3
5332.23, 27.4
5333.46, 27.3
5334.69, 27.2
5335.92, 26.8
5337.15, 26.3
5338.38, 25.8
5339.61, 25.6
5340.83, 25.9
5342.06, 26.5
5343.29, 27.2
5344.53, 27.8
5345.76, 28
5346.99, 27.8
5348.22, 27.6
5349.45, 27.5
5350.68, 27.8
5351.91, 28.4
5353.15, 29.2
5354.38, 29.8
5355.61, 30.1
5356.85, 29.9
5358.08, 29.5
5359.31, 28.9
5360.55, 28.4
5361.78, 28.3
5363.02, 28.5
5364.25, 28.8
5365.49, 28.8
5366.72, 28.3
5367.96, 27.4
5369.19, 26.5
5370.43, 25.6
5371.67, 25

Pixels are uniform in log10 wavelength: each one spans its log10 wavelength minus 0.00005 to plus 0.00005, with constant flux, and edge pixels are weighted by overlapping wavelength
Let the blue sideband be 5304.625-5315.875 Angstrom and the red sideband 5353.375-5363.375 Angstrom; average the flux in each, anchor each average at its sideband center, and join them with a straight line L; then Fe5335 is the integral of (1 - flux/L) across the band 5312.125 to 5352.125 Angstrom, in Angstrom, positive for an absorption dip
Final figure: 2.27 Angstrom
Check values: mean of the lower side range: 28.2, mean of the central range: 27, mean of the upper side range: 29.2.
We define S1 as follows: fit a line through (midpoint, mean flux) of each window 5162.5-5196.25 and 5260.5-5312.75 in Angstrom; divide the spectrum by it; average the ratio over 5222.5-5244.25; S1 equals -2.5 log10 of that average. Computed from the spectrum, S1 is -0.031 mag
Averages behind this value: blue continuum 22.2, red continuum 25.4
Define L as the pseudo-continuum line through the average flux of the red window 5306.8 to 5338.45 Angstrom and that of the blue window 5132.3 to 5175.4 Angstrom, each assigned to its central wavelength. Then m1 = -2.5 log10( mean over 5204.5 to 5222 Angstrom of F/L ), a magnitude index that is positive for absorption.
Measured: 0.07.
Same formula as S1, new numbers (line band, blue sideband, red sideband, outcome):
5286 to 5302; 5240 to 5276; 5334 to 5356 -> -0.054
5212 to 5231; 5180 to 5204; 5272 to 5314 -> 0.041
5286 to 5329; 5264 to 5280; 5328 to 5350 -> -0.071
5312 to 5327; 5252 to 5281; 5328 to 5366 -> -0.025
